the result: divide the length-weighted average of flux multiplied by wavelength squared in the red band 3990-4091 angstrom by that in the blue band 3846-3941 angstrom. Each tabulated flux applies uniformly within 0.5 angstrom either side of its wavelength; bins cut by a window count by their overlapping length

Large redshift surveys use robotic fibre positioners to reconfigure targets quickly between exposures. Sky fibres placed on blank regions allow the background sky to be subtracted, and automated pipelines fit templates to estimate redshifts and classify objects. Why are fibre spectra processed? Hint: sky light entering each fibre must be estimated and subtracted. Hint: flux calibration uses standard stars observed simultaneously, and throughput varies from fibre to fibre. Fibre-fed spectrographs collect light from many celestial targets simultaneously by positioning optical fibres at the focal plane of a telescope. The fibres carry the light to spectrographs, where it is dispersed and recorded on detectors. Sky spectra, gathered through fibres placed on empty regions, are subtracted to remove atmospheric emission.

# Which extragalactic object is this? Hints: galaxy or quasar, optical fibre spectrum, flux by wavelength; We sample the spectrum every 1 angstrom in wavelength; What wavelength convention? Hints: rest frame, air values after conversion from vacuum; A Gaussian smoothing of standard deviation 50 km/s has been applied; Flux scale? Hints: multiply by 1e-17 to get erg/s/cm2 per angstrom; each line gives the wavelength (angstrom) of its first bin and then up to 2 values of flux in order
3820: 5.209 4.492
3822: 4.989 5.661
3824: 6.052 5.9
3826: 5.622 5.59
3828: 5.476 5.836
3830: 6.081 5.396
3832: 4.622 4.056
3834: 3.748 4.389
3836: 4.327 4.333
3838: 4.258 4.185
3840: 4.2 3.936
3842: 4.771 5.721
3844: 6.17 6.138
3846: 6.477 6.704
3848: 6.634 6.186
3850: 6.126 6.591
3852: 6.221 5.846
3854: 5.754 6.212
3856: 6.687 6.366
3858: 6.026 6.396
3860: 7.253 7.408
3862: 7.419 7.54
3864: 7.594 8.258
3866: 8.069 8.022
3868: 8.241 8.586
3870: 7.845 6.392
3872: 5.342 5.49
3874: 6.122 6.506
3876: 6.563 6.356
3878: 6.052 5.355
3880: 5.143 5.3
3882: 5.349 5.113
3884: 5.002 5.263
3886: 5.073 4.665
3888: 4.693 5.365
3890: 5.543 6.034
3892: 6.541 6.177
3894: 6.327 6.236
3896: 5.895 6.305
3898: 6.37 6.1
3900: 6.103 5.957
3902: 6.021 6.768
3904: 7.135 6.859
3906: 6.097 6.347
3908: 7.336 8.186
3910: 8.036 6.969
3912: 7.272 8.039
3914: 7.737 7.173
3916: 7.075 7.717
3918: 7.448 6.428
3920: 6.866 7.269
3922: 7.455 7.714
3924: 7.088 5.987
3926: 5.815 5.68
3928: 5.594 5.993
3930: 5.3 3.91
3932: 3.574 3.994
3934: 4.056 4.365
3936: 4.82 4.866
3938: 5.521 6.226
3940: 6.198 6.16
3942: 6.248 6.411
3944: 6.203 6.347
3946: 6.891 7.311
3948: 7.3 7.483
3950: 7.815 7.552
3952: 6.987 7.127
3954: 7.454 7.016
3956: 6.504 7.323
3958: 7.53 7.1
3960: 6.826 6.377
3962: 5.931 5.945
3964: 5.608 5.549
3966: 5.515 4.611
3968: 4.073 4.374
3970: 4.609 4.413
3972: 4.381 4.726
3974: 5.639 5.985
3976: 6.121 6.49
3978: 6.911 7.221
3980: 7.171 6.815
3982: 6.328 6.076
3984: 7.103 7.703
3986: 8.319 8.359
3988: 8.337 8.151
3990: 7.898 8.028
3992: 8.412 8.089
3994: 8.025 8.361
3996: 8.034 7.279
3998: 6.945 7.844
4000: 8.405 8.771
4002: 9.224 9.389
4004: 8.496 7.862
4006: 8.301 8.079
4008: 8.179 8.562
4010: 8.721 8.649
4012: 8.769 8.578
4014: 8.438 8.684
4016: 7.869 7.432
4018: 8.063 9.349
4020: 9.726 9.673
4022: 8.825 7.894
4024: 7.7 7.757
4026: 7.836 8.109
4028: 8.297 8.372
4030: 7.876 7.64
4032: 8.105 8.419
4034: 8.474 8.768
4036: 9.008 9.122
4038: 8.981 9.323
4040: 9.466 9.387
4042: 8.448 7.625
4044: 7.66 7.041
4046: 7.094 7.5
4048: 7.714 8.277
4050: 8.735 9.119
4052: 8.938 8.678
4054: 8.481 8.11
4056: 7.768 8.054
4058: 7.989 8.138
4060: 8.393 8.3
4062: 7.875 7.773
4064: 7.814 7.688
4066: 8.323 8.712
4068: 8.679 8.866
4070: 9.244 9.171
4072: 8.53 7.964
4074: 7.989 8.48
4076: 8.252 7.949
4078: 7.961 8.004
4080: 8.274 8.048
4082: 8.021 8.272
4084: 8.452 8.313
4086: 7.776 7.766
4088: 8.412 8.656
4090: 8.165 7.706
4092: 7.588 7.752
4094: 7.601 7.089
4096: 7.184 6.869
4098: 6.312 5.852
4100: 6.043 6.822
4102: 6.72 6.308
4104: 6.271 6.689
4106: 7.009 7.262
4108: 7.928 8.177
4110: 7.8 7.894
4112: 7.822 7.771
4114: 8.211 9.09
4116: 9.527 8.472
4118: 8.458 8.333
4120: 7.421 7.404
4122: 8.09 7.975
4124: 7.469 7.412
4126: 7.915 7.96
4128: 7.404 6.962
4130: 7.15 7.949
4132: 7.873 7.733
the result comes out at 1.4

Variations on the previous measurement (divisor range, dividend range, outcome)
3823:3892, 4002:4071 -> 1.55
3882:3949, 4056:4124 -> 1.39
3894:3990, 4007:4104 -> 1.34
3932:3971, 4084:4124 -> 1.36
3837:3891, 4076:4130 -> 1.42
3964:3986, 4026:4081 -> 1.48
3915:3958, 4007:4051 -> 1.39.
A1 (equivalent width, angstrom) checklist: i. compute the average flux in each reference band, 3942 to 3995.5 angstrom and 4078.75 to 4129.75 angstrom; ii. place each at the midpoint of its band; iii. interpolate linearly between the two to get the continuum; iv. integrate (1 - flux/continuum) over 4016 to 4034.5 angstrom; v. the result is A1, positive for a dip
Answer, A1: -3.1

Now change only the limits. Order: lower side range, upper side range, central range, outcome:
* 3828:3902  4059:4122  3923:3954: 2.7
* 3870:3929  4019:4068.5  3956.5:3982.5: 5.0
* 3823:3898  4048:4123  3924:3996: 5.2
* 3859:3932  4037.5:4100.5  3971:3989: 1.5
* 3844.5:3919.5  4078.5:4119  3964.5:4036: -4.2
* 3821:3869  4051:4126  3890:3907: 0.3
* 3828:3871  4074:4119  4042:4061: -1.7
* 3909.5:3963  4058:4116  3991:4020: -5.0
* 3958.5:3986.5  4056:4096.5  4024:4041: -2.9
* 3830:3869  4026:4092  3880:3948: 5.8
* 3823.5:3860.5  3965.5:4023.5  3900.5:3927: -2.2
